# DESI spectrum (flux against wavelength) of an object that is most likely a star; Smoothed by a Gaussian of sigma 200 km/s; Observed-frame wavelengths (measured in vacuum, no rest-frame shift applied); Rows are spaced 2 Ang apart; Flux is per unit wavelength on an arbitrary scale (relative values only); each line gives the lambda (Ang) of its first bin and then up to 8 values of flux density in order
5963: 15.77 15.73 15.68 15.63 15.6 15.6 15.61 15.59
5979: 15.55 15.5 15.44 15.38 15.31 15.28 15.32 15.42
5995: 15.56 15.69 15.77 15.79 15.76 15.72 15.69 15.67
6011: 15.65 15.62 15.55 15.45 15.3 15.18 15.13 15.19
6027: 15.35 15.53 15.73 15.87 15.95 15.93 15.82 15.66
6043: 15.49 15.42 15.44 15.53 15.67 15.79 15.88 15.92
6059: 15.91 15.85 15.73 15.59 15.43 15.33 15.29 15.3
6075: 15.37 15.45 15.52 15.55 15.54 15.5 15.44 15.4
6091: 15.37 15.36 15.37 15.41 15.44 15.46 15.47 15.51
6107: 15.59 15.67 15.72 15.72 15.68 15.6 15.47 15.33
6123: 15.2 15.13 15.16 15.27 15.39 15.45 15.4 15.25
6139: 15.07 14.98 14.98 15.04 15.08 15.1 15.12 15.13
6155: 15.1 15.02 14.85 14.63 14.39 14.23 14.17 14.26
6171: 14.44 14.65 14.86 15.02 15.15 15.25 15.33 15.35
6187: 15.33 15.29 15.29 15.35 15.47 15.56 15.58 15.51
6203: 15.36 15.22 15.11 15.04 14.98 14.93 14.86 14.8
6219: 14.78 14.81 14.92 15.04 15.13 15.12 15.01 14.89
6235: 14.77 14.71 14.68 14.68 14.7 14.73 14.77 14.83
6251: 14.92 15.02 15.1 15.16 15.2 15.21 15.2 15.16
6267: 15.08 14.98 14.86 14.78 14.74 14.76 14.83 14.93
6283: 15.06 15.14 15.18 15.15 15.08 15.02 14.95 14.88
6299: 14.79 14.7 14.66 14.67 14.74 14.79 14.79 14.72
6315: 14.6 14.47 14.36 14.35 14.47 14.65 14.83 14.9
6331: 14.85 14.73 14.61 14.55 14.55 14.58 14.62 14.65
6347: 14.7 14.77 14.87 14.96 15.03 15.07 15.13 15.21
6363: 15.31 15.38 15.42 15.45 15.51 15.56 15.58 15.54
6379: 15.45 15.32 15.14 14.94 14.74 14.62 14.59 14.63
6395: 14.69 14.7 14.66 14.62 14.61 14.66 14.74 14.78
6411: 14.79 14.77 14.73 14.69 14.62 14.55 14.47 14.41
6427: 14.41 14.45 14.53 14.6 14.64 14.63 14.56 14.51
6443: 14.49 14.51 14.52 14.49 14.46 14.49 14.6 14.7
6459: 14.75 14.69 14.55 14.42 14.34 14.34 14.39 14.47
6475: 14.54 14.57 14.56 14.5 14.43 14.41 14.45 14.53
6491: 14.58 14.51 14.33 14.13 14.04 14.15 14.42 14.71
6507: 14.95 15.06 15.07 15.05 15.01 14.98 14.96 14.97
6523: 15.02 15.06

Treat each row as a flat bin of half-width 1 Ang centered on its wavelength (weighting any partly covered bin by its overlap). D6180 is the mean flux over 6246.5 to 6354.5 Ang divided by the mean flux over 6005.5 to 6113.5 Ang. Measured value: 1.0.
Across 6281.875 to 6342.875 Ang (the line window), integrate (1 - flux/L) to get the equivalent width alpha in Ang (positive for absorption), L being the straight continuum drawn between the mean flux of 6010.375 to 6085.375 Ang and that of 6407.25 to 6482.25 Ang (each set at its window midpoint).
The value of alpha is 0.5 Ang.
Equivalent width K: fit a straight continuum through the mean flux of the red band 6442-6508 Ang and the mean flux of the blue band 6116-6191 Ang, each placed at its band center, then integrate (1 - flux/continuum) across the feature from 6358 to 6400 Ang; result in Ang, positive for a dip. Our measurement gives -1.3 Ang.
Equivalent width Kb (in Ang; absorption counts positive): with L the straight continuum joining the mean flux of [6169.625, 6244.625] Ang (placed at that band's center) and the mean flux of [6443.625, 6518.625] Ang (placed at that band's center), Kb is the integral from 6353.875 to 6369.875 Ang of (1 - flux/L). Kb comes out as -0.5 Ang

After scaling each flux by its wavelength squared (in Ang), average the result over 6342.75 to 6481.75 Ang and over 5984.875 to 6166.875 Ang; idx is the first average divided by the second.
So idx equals 1.1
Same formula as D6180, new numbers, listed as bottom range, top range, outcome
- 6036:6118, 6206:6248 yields 0.96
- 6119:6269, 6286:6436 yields 0.99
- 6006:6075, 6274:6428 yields 0.95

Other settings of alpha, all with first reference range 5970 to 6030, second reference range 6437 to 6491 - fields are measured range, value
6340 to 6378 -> -1.0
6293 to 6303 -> 0.0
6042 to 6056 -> -0.2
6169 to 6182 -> 0.2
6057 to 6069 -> -0.2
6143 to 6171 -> 0.7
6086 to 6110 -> -0.3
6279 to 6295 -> -0.2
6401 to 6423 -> -0.1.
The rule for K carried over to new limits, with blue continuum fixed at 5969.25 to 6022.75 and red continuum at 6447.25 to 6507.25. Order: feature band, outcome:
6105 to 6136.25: -0.4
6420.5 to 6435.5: 0.1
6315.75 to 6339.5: 0.3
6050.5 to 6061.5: -0.3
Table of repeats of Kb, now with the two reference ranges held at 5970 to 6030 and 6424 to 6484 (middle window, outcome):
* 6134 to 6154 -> 0.1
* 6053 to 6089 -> -0.5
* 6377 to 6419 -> -0.5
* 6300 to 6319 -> 0.2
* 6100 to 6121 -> -0.4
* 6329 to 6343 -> 0.1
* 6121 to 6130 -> 0.0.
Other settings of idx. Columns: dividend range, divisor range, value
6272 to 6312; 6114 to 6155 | 1.03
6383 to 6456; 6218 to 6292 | 1.03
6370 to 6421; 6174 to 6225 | 1.05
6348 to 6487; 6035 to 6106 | 1.06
